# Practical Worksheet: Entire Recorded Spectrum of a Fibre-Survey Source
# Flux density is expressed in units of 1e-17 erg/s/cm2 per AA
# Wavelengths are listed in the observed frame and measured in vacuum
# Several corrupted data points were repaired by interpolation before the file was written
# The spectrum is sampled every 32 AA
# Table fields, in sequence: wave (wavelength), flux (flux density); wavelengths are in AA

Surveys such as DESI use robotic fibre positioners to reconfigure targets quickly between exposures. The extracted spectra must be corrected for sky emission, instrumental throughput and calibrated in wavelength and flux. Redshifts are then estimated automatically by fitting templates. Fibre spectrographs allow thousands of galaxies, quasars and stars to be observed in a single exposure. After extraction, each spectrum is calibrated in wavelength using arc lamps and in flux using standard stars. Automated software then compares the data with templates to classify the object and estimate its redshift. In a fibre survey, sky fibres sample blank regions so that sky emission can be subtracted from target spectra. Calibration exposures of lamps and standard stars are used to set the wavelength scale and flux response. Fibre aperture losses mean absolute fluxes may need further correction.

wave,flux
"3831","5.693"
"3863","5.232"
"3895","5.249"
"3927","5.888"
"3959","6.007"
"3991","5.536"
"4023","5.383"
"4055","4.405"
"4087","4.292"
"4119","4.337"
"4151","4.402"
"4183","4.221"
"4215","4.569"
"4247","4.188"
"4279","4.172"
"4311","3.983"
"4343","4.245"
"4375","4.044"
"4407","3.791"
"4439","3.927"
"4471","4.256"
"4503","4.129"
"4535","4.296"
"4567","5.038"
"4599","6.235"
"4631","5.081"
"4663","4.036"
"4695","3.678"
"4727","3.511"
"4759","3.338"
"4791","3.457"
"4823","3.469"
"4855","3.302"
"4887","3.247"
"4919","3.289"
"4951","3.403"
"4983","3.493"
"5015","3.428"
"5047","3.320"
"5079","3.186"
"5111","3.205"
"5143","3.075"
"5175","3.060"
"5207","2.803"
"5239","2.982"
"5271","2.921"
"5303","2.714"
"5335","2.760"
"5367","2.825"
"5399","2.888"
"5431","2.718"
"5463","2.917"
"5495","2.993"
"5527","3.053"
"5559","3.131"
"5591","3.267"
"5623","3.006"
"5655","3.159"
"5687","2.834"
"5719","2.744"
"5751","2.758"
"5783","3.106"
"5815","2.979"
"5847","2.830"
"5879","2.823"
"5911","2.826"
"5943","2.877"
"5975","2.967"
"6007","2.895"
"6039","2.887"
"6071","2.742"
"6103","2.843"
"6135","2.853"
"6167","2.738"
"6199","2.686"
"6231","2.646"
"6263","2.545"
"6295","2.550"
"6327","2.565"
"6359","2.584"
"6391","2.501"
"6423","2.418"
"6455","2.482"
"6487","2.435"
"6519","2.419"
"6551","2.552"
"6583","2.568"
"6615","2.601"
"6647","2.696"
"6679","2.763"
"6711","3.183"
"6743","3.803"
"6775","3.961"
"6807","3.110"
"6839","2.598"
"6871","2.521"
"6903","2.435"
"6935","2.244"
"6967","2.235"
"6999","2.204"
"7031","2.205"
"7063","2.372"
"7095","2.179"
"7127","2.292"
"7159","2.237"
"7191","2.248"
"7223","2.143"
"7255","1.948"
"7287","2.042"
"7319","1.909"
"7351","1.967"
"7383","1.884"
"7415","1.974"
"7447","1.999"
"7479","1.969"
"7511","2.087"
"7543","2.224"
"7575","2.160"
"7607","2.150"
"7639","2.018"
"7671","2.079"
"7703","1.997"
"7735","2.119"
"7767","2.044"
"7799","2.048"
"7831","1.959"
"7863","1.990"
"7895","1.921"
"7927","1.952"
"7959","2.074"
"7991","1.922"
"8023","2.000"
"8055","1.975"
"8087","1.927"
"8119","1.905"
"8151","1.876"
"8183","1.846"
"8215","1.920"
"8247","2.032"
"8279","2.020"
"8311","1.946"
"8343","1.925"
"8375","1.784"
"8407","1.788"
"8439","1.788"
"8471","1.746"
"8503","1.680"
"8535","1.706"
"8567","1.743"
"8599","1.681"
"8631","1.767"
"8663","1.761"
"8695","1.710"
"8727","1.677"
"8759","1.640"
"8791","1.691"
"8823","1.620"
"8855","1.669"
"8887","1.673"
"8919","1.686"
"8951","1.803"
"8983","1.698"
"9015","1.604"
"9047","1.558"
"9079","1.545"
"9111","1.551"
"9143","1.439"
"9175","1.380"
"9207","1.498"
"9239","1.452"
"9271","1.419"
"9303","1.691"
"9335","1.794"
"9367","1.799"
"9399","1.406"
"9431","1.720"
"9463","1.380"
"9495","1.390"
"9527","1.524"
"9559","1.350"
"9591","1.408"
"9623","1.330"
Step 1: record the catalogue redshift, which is 1.41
